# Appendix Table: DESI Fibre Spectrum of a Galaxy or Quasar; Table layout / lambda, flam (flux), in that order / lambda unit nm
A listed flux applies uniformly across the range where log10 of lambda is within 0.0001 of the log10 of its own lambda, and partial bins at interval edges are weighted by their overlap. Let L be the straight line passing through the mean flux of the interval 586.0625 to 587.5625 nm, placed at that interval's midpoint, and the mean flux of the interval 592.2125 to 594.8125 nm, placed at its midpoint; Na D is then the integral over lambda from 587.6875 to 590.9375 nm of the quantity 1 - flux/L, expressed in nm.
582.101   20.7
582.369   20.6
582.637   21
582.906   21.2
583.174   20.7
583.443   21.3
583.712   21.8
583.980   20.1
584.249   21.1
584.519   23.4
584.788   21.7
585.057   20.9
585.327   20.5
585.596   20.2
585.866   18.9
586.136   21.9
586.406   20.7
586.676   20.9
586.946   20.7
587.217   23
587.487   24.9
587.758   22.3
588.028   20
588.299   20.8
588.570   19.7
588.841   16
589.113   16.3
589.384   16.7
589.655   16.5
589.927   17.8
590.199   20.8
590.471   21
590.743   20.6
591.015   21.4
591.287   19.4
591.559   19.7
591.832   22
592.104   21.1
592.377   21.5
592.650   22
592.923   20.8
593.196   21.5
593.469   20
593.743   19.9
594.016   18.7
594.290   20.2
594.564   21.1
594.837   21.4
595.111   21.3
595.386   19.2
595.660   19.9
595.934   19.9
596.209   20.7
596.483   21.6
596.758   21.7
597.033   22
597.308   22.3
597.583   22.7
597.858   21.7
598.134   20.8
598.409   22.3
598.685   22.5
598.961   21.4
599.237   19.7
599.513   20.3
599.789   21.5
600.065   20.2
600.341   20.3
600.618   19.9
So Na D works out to 0.37 nm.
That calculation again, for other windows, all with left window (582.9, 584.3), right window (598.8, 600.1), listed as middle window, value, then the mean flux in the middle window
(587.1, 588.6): -0.07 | 21.9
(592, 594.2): 0.02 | 20.7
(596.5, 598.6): -0.12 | 21.9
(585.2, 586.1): 0.04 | 20.1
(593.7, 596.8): 0.05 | 20.4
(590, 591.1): 0.01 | 20.7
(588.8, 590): 0.24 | 16.6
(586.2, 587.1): 0.00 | 20.9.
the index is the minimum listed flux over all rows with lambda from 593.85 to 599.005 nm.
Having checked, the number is 18.7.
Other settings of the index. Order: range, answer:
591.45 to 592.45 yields 19.7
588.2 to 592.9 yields 16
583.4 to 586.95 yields 18.9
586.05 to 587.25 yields 20.7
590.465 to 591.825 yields 19.4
